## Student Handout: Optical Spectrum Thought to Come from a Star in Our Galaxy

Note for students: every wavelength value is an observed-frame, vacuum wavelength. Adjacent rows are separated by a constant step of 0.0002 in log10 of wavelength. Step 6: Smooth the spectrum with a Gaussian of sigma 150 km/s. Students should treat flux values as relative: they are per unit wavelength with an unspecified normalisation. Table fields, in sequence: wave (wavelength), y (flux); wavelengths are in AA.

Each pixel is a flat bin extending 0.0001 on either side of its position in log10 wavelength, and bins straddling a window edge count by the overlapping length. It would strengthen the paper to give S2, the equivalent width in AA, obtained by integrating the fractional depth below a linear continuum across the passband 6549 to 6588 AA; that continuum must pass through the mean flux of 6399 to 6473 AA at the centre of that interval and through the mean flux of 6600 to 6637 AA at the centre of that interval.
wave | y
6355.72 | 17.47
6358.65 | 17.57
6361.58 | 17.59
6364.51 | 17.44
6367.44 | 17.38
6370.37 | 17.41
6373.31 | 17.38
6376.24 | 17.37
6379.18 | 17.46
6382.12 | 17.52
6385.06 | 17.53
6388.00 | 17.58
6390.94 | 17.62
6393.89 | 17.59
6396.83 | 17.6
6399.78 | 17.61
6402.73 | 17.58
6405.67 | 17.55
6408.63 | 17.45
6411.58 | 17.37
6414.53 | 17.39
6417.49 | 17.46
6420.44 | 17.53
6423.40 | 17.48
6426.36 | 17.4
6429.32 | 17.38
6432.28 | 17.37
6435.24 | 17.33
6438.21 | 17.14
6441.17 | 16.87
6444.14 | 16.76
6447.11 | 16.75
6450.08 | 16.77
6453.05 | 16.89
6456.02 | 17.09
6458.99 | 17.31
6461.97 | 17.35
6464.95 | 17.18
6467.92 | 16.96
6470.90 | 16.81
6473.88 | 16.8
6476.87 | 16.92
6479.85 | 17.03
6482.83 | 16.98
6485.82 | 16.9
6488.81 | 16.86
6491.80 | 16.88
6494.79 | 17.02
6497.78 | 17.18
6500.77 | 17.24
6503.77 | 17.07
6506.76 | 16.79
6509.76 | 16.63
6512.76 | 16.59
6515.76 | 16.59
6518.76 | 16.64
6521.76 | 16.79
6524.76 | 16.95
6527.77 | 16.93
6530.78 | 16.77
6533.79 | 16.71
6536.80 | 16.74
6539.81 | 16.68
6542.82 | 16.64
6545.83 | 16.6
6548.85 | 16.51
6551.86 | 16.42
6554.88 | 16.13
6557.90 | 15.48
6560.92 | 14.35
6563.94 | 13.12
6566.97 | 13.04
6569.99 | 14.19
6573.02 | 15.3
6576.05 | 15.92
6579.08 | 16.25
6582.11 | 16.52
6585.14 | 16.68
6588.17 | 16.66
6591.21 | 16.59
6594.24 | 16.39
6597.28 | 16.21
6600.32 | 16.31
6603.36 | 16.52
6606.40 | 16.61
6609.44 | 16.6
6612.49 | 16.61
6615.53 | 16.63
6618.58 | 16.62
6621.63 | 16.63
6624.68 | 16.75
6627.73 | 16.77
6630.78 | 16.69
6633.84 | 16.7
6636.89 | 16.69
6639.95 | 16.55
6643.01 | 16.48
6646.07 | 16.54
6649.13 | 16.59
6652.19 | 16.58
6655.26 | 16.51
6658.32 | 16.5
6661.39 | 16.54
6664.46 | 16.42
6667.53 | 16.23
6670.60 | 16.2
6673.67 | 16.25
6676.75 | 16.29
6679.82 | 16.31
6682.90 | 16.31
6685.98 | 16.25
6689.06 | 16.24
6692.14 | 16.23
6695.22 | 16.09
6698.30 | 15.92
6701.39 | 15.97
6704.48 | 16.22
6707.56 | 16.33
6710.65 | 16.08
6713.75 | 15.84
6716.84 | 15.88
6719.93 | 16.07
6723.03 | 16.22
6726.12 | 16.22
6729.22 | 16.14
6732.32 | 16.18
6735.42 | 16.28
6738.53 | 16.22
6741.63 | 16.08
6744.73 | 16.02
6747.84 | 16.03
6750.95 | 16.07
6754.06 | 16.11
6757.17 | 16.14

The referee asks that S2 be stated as 3.3 AA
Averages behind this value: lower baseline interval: 17.2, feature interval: 15.4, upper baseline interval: 16.6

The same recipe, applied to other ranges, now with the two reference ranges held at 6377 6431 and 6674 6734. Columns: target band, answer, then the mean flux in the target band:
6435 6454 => 0.5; 16.9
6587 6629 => 0.0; 16.6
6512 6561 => 1.2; 16.5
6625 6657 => -0.4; 16.6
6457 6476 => 0.2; 17.1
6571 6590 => 0.6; 16.2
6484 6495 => 0.1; 16.9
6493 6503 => 0.0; 17.1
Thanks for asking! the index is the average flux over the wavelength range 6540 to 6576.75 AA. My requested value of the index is 15.3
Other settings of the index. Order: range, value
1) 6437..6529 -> 16.9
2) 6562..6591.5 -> 15.4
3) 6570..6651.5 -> 16.5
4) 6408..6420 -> 17.4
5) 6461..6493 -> 17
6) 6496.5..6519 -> 16.8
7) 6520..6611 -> 16.1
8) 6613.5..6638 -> 16.7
